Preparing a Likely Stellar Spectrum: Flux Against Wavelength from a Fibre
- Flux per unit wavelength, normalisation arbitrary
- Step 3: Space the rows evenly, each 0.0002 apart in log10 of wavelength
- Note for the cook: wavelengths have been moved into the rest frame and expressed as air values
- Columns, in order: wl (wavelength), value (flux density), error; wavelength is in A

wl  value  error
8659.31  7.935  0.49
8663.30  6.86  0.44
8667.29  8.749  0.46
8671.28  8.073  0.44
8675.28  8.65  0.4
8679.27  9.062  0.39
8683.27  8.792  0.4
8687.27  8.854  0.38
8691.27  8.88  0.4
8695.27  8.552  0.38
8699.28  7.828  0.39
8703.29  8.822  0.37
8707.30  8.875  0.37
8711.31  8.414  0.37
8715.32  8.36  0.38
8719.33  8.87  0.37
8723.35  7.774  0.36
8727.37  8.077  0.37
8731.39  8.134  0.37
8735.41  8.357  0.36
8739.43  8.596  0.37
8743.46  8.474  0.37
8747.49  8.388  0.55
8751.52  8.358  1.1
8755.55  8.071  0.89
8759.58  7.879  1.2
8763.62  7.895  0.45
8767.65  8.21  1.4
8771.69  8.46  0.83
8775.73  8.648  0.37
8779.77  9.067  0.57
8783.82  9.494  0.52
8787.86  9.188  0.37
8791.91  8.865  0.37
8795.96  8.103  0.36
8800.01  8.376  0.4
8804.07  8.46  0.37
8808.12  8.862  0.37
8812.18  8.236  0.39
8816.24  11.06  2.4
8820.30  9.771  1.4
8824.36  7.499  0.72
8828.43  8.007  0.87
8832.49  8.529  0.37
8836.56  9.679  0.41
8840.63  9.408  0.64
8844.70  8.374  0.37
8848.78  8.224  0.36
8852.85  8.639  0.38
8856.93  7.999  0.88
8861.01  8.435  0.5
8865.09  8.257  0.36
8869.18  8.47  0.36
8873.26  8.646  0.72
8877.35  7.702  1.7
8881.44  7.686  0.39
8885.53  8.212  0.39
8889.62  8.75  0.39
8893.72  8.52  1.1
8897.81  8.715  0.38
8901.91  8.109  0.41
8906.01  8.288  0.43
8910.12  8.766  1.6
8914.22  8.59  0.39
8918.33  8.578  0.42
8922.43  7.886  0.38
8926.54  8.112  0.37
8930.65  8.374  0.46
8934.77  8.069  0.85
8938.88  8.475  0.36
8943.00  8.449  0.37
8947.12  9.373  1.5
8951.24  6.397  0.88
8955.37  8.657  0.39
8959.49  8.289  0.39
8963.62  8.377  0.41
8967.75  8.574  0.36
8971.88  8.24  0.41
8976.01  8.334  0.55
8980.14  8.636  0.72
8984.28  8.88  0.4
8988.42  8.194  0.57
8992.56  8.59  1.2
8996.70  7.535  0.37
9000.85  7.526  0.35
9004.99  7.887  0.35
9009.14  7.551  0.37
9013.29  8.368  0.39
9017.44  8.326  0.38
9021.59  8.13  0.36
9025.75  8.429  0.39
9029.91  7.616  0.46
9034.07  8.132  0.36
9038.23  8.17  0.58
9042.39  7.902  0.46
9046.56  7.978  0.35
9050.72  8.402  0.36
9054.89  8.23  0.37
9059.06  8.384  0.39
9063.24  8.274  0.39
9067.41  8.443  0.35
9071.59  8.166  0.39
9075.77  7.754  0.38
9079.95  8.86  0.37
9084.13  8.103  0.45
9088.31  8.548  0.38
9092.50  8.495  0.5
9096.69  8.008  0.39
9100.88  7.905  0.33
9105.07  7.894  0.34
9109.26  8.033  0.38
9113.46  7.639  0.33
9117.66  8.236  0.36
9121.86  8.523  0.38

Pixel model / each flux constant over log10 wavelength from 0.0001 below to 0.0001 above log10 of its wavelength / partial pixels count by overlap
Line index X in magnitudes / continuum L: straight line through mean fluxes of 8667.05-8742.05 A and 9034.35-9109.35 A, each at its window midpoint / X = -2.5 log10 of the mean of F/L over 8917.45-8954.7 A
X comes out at 0.02 mag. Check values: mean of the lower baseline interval 8.51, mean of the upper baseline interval 8.2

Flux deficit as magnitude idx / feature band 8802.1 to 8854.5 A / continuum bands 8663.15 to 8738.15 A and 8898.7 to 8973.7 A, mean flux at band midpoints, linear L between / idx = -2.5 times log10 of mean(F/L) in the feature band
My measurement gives -0.06 mag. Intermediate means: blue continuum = 8.46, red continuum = 8.32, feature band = 8.83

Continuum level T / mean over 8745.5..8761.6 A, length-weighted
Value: 8.17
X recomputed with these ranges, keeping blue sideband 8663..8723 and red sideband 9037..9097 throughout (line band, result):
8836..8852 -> -0.05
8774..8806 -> -0.04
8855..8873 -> 0.01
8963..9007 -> 0.01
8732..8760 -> 0.02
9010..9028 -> 0.00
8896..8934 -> 0.00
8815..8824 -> -0.16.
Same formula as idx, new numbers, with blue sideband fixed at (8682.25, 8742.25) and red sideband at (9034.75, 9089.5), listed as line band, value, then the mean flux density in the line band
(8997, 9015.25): 0.06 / 7.8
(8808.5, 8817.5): -0.12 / 9.38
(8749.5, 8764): 0.05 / 8.07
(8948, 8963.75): 0.04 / 7.98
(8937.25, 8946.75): -0.04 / 8.62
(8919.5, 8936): 0.03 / 8.14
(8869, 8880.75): 0.03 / 8.17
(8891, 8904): -0.01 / 8.46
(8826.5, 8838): -0.04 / 8.7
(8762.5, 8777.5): 0.01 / 8.33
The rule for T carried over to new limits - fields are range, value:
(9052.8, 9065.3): 8.29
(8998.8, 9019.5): 7.93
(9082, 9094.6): 8.38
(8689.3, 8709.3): 8.59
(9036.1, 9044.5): 8.04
